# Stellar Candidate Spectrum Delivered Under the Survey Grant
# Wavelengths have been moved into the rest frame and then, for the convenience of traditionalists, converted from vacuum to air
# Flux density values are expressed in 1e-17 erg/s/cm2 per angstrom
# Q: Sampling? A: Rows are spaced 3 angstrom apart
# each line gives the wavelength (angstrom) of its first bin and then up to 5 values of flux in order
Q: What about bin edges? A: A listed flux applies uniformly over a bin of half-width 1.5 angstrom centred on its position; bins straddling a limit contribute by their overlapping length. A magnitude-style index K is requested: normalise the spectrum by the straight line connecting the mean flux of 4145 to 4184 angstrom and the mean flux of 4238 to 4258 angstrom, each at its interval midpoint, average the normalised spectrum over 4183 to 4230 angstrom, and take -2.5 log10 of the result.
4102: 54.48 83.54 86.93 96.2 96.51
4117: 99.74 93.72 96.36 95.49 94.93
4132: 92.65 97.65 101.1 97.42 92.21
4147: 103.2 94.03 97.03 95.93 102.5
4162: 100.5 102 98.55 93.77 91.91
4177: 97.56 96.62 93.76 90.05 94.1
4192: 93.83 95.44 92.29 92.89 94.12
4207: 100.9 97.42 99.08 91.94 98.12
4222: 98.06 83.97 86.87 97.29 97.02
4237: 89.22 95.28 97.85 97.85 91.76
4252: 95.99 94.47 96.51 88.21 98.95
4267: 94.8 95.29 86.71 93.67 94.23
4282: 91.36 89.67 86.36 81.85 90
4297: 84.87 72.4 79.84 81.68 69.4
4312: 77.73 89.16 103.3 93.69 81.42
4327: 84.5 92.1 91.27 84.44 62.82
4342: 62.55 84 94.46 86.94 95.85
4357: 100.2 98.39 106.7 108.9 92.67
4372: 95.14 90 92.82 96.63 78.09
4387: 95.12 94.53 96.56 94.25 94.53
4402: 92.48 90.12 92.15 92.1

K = 0.03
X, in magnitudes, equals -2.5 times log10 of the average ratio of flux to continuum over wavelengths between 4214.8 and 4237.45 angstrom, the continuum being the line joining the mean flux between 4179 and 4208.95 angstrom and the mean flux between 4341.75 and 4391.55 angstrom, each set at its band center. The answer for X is 0.014 mag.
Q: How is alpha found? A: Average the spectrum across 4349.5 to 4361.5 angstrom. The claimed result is 95.3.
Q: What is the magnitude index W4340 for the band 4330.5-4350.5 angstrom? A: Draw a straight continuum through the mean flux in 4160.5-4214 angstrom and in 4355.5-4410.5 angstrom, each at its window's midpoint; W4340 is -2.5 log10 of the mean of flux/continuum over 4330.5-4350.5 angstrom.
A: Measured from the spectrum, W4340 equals 0.176 mag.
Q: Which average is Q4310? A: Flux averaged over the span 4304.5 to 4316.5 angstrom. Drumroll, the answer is 79.5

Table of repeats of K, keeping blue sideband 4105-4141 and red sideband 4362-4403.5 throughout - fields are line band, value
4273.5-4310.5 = 0.124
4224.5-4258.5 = 0.013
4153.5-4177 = -0.031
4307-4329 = 0.111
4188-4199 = 0.012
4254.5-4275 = 0.016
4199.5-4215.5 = -0.018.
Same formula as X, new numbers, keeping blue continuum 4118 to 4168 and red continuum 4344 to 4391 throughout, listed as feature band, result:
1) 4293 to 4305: 0.17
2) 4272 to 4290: 0.06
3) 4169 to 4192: 0.03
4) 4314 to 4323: 0.00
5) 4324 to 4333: 0.09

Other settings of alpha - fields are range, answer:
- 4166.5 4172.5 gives 96.2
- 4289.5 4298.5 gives 85.6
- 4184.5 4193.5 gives 92.7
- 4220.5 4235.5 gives 92.6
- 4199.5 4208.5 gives 96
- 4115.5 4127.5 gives 96.3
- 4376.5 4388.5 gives 90.7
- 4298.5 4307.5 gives 78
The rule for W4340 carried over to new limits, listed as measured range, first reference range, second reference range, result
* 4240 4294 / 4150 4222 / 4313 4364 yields -0.006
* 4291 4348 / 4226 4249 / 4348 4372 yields 0.169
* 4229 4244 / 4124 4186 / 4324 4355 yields -0.047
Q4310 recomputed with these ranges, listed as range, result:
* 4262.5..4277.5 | 93.9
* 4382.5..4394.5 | 91.1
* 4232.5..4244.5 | 94.8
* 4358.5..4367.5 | 105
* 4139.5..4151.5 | 96.7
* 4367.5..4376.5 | 92.6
